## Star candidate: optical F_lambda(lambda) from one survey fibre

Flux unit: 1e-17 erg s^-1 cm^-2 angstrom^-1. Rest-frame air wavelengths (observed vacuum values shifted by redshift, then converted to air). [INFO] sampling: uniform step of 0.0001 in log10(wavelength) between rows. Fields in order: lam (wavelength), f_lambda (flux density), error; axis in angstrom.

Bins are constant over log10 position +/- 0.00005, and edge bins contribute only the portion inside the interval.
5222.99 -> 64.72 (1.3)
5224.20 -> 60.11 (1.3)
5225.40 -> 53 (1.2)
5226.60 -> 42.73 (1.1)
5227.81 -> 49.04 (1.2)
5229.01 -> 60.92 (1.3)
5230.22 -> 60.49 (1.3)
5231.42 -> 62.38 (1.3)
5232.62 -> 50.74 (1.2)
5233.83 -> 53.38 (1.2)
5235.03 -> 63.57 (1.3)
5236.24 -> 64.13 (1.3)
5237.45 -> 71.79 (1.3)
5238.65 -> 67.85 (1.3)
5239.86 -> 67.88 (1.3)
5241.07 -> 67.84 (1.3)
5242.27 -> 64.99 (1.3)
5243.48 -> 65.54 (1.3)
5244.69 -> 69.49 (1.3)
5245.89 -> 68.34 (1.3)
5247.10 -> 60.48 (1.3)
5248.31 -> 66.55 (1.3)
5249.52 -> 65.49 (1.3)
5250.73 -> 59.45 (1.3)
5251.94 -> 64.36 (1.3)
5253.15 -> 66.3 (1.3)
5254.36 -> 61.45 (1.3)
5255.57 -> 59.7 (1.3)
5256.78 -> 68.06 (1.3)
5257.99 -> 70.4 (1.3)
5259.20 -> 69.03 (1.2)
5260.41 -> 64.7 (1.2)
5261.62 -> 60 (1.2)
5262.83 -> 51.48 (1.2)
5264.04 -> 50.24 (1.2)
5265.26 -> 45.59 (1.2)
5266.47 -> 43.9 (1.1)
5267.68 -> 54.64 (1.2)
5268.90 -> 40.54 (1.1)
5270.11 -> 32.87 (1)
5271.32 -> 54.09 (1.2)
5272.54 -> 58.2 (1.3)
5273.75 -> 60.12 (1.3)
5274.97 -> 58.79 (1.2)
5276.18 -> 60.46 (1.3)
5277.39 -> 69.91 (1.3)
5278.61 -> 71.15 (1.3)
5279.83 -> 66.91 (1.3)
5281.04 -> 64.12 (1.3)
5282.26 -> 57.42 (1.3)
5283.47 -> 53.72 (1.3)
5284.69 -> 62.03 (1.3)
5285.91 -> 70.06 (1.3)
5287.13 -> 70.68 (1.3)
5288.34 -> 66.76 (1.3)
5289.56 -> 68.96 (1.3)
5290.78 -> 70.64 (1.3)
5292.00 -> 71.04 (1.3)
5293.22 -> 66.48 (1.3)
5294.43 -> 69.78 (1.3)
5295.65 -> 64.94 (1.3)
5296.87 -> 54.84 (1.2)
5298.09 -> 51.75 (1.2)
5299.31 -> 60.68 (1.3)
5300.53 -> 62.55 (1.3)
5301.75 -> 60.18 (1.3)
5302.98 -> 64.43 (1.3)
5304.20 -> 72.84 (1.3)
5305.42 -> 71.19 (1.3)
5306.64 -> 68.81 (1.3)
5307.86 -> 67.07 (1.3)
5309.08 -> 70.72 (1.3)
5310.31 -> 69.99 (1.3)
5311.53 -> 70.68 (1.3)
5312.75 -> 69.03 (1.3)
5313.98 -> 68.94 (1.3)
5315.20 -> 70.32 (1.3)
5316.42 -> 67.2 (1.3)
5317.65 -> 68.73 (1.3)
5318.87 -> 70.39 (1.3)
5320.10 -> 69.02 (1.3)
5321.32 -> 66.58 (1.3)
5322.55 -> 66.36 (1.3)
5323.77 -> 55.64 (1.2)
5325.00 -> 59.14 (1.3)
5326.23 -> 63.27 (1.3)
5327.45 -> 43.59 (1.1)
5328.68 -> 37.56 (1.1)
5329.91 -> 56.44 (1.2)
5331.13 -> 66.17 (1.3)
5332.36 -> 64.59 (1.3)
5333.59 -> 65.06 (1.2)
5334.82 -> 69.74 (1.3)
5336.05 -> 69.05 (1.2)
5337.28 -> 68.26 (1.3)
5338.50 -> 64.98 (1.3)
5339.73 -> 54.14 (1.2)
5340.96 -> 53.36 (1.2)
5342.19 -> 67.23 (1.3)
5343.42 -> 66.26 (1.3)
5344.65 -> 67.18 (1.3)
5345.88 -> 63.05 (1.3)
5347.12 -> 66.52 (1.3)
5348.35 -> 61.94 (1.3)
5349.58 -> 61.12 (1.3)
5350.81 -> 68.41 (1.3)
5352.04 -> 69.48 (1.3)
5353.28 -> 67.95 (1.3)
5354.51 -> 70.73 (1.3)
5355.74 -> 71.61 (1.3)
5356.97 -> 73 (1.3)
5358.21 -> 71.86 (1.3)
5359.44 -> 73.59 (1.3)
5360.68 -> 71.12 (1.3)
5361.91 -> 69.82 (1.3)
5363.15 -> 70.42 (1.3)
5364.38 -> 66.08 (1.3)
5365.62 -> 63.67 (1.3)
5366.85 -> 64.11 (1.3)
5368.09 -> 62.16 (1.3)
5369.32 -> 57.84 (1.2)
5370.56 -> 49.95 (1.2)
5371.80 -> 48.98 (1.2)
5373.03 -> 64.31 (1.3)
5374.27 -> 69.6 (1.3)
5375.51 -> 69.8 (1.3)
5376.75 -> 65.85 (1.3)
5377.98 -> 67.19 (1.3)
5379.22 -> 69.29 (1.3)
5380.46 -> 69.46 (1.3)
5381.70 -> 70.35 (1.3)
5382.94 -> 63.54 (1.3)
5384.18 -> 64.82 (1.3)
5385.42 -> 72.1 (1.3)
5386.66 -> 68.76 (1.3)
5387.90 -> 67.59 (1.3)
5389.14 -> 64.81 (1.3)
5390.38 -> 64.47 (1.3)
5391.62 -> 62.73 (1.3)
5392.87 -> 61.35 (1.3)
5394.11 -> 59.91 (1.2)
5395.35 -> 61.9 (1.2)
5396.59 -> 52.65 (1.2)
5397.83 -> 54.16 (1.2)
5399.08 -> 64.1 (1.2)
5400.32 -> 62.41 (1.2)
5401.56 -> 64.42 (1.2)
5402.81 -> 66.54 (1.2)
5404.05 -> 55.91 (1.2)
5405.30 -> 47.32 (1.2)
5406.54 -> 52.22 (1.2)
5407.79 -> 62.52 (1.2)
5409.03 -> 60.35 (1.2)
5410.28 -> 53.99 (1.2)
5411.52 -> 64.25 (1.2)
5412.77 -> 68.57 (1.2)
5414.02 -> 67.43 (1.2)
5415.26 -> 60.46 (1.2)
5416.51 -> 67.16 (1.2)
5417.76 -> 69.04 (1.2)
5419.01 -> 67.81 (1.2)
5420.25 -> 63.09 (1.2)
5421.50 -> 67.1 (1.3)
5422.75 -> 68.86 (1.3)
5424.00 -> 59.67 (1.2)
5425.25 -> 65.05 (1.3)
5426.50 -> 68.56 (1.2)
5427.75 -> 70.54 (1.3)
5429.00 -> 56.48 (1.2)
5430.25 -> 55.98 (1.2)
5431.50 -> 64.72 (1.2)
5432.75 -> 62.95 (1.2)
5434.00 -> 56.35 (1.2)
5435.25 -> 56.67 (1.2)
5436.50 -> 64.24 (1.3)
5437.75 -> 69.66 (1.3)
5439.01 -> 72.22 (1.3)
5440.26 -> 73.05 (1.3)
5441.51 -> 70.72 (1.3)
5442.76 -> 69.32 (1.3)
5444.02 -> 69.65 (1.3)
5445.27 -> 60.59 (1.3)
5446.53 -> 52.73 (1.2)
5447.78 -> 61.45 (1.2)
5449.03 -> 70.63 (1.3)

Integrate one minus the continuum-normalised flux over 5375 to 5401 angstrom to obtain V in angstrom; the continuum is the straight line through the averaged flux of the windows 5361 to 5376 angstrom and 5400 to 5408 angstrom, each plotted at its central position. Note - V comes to -1.72 angstrom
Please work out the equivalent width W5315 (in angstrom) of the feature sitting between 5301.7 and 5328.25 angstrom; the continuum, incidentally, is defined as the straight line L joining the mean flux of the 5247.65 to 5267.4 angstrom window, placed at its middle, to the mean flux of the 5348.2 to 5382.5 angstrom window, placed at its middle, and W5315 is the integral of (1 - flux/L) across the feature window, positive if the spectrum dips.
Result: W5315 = -1.0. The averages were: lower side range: 60.3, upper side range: 66.5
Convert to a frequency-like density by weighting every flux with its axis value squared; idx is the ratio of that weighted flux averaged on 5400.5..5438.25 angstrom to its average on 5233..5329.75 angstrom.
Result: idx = 1.1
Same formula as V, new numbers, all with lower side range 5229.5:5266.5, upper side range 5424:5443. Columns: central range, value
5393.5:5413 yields 1.6 angstrom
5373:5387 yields -0.9 angstrom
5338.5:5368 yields -1.3 angstrom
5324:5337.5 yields 0.8 angstrom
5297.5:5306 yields 0.0 angstrom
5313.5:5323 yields -0.8 angstrom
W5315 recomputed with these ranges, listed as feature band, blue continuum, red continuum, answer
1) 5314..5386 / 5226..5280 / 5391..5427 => -4.2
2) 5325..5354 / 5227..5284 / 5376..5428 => 0.0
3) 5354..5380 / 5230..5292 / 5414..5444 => -0.9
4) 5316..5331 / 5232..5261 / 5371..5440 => 0.9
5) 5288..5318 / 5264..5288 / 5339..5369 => -3.0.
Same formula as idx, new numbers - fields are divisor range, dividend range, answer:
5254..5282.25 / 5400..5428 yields 1.15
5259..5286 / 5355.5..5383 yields 1.21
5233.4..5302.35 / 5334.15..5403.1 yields 1.09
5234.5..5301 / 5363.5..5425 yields 1.07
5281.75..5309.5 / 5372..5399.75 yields 1.03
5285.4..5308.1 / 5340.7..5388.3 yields 1.03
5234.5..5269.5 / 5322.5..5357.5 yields 1.06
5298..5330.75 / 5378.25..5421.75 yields 1.02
